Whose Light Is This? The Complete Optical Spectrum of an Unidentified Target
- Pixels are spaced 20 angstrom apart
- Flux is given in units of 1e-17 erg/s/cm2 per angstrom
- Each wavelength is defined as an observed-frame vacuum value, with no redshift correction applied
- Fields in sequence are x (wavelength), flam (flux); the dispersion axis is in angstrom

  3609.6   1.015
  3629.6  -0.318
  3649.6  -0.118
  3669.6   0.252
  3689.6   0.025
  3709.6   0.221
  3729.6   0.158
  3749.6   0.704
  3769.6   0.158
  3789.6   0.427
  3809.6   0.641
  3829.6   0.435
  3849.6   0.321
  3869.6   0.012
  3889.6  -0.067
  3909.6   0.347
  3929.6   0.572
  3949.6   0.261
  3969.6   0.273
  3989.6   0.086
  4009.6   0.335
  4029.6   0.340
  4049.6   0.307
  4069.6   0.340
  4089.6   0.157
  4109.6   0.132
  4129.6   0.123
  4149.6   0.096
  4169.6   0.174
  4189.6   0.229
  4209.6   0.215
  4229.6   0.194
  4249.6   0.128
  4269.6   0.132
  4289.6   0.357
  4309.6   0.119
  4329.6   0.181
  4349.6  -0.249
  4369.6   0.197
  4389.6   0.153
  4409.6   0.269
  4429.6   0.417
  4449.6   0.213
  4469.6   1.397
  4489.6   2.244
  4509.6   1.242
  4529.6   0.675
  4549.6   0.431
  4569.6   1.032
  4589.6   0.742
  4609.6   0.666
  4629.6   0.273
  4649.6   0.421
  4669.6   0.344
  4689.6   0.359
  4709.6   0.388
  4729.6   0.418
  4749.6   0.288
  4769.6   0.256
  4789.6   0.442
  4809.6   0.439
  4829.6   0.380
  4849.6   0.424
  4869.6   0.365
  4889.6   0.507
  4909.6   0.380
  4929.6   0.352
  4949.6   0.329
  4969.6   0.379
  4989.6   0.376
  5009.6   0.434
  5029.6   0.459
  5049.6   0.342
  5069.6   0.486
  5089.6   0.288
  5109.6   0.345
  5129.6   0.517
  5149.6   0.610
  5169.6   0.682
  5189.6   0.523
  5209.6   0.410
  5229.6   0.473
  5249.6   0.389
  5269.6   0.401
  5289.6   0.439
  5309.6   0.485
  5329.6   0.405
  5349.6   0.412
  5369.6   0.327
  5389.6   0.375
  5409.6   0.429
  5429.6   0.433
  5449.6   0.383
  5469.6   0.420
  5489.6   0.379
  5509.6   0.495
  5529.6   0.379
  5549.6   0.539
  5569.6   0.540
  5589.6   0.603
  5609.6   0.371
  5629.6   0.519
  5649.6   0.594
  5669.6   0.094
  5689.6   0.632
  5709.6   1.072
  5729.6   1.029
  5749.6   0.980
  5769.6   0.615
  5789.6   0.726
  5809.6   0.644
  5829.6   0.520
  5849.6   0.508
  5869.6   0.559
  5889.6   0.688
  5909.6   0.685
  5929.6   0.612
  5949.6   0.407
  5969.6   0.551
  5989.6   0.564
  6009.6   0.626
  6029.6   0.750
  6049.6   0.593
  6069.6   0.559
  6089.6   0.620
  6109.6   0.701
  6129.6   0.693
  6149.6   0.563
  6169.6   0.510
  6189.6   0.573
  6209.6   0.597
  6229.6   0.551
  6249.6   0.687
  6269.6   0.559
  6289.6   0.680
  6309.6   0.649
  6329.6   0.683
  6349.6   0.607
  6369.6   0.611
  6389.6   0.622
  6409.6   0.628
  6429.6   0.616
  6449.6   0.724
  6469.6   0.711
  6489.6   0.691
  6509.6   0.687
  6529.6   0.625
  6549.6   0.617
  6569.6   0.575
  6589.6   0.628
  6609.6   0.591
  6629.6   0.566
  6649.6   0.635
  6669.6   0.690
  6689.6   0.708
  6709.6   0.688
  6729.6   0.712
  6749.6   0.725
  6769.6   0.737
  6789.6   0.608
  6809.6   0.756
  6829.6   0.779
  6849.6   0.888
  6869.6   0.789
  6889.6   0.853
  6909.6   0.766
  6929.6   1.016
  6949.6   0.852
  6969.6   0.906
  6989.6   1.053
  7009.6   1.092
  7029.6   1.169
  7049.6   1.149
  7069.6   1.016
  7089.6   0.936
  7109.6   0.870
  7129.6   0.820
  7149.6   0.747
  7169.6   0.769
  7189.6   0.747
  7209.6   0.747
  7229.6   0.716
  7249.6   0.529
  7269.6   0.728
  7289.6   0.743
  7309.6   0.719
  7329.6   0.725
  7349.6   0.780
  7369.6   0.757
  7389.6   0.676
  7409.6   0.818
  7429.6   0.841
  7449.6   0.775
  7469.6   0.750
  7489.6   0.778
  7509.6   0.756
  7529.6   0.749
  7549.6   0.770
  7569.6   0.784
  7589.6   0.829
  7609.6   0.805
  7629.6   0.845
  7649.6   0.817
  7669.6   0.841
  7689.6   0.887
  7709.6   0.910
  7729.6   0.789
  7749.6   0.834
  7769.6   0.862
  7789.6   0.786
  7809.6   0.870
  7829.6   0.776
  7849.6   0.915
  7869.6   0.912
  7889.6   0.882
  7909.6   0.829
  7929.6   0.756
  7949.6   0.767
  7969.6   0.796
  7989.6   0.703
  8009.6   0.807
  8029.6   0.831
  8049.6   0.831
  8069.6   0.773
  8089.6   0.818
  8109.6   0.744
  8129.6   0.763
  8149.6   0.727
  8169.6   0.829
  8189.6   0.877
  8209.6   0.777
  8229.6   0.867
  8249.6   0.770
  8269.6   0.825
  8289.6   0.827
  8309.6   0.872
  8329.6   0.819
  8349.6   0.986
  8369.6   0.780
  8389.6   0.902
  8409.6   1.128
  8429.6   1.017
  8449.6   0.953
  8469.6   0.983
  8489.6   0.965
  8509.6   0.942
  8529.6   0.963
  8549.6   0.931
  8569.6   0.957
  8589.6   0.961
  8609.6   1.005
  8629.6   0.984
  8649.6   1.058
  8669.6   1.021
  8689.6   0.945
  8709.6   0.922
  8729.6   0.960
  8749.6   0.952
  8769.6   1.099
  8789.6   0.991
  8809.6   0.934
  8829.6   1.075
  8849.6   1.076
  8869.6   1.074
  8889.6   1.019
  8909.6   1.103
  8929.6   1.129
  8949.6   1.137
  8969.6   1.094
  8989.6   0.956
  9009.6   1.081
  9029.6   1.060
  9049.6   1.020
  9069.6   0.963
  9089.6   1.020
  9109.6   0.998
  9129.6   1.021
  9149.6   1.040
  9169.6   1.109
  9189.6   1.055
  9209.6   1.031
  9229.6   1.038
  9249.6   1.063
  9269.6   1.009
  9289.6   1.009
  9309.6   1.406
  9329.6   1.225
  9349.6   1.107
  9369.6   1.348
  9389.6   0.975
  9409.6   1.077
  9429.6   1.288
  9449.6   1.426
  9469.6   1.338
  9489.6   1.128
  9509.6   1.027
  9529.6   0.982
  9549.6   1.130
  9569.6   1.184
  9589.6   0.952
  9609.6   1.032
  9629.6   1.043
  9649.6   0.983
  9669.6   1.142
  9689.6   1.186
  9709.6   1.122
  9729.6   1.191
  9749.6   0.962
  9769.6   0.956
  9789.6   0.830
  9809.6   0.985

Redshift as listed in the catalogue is 1.694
